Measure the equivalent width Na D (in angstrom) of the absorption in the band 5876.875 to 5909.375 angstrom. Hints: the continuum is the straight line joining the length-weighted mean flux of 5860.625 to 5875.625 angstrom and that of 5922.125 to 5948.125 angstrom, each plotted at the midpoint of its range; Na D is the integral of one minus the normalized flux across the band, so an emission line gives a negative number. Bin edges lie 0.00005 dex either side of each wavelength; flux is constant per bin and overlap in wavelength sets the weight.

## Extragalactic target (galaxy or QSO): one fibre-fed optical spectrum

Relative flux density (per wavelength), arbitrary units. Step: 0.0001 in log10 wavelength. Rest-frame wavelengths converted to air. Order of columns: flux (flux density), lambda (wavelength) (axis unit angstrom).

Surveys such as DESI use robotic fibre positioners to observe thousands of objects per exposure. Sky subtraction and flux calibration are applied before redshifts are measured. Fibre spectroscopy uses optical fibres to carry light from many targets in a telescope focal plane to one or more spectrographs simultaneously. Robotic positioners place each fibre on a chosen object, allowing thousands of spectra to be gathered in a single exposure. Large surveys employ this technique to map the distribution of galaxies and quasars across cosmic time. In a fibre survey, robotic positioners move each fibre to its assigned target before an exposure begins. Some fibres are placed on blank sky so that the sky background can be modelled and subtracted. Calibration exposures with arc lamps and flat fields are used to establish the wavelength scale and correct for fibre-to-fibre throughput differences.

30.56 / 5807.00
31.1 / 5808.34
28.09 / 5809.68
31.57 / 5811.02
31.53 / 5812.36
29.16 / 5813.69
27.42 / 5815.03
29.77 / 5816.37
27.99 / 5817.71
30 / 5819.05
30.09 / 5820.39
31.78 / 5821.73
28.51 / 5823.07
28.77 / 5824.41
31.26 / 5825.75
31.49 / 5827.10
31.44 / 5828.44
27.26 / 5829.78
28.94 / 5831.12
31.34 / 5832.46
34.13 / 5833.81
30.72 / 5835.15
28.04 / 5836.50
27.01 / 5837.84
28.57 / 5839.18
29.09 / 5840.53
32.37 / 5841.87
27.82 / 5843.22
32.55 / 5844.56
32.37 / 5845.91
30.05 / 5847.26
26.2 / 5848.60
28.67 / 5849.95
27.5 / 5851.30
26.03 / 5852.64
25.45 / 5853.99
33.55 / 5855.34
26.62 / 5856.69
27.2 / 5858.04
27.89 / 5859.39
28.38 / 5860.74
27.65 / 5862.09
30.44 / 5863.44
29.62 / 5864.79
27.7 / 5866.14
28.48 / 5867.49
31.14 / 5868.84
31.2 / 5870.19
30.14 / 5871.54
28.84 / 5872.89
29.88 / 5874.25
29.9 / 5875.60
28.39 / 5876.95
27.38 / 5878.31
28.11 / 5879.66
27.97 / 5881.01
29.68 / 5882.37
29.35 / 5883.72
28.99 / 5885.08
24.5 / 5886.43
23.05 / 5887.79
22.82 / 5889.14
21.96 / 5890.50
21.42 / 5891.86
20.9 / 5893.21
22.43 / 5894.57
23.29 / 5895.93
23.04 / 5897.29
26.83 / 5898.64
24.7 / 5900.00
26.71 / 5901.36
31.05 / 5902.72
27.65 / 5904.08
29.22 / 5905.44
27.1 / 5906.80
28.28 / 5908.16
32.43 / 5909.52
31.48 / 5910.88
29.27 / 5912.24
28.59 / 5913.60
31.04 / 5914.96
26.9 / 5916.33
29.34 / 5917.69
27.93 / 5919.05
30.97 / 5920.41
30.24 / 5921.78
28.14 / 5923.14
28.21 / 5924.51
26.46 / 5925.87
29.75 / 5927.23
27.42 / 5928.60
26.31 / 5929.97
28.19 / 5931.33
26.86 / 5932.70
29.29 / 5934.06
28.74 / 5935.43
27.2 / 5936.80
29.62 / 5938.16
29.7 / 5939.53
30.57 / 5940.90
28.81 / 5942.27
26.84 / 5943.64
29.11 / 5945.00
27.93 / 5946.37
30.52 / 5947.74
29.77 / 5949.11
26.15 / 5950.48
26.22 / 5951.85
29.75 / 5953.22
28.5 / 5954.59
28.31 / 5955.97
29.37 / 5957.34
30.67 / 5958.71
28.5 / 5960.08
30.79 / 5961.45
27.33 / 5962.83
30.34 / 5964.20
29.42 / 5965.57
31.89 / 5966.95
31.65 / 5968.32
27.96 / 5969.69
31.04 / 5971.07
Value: 3.3 angstrom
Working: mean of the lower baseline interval 29.5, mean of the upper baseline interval 28.4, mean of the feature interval 26.1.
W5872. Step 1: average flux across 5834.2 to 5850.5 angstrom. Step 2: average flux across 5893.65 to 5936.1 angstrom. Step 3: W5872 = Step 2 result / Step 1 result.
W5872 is 0.9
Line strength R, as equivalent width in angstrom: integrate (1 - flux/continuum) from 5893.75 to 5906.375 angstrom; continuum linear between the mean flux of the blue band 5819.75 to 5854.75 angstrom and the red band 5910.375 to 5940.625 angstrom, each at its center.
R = 1.3 angstrom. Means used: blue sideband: 29.5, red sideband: 28.7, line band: 26.1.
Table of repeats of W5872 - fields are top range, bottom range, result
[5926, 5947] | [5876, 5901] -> 1.12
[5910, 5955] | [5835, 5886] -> 0.99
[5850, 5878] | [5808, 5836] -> 0.96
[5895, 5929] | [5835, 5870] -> 0.98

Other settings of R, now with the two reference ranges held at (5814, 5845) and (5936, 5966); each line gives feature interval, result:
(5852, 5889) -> 1.45 angstrom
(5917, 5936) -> 0.43 angstrom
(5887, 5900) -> 2.82 angstrom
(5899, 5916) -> 0.20 angstrom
